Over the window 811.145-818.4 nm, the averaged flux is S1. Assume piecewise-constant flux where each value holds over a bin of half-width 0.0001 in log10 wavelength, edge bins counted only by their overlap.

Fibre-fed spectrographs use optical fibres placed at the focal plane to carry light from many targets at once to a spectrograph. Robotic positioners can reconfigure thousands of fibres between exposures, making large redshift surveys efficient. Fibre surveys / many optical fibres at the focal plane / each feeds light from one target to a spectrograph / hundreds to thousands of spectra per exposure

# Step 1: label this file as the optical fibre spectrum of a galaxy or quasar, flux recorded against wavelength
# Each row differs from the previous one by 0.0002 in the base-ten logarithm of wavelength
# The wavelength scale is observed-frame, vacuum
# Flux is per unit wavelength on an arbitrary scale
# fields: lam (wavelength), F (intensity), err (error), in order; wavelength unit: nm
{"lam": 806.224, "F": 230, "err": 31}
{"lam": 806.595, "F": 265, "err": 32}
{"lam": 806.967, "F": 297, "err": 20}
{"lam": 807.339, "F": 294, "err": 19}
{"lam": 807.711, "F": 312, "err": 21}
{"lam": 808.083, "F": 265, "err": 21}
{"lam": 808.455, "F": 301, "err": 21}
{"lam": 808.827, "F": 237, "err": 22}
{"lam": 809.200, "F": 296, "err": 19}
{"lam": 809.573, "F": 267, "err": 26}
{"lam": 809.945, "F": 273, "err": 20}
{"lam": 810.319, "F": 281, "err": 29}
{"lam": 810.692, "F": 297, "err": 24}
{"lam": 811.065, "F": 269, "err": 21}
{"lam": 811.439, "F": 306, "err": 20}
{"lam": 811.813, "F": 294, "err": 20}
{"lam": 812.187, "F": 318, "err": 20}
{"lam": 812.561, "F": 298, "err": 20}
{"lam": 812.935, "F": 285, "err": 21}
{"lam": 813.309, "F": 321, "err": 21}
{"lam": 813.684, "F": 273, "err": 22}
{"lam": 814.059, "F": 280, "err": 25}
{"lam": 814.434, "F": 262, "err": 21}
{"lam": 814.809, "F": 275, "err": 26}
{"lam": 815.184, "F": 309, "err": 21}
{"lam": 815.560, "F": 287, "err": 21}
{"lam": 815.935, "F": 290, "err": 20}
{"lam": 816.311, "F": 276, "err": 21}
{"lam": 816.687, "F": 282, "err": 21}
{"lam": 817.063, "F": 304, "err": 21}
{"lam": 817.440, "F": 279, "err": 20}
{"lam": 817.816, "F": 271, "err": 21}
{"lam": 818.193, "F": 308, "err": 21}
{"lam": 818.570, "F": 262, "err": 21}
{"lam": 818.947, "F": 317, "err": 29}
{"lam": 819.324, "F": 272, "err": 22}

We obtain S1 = 290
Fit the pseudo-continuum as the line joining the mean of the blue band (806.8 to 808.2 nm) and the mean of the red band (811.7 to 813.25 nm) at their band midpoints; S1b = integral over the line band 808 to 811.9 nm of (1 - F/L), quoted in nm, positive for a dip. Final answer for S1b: 0.22 nm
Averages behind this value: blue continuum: 293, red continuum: 301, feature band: 281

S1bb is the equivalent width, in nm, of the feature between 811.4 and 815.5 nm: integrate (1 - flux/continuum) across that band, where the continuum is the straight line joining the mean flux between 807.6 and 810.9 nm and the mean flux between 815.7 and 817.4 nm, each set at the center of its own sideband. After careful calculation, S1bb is -0.11 nm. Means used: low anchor 280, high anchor 287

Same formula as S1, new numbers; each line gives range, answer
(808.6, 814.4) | 286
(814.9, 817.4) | 290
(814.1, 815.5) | 282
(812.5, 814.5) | 287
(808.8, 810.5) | 274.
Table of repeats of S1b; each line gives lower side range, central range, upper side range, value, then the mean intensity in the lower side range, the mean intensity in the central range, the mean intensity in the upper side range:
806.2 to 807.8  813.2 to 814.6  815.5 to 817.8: 0.01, 283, 282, 285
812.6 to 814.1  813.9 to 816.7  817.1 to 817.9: 0.04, 292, 283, 281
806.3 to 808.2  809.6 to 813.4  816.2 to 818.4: -0.10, 284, 292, 287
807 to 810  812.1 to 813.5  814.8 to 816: -0.08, 282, 305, 293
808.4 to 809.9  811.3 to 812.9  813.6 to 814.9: -0.17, 273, 302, 272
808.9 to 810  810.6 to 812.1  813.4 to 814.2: -0.08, 275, 293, 281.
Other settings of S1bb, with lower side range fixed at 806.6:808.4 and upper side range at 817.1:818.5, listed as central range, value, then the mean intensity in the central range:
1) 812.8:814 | -0.018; 292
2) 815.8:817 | 0.007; 285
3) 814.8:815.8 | -0.022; 293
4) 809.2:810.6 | 0.052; 278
